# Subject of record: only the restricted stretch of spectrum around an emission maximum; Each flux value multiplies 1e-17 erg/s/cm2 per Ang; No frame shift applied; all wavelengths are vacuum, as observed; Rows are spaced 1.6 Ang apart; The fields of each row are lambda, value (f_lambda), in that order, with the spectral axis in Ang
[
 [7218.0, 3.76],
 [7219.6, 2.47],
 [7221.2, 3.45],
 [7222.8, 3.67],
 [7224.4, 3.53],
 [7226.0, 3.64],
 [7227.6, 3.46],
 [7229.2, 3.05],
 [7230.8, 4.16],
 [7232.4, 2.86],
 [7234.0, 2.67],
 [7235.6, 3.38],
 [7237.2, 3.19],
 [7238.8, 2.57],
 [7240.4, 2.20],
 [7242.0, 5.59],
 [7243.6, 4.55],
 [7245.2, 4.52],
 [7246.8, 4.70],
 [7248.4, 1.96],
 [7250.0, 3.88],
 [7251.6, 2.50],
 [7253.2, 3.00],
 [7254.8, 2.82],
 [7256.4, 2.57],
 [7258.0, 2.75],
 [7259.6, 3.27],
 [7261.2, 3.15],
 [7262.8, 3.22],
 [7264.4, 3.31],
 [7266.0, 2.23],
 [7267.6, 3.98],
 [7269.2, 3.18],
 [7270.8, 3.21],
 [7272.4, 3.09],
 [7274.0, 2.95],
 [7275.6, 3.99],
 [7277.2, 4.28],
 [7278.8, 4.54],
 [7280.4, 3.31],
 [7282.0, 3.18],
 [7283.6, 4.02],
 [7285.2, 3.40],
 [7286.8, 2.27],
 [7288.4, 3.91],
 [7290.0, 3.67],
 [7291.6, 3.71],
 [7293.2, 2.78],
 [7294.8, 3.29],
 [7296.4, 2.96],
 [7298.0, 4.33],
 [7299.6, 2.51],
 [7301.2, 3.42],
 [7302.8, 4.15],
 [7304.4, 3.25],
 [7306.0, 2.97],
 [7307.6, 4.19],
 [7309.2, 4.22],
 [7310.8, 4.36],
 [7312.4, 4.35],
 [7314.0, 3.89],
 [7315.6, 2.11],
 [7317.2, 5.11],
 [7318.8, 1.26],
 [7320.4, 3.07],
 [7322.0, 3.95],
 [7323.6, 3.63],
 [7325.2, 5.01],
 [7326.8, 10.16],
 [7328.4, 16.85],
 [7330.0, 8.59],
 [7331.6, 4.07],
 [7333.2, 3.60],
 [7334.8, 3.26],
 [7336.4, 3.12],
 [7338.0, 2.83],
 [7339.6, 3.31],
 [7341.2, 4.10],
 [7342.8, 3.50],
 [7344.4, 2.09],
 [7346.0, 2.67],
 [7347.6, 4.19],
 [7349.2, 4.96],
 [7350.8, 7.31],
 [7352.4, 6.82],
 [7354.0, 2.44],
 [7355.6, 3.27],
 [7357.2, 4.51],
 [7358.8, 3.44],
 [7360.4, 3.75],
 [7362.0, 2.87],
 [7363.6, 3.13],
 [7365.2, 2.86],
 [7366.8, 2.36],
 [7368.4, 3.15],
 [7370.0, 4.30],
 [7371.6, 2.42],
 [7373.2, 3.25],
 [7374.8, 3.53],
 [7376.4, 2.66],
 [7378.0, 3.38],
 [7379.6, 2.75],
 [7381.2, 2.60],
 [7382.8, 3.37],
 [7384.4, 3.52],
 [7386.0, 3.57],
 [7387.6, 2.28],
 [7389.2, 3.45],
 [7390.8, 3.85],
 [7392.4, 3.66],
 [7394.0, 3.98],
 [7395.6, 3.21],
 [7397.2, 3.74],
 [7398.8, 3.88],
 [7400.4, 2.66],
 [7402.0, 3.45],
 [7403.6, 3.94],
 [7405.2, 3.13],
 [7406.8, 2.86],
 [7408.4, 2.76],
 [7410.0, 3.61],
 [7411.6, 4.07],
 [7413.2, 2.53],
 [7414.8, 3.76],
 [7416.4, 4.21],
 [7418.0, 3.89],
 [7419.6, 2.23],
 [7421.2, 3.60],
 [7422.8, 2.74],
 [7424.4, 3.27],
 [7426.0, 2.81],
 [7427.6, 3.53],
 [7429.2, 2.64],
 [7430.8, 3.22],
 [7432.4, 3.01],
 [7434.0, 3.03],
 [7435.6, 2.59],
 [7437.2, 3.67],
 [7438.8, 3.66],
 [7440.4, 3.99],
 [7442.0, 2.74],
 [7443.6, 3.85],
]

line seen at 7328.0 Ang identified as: H-alpha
